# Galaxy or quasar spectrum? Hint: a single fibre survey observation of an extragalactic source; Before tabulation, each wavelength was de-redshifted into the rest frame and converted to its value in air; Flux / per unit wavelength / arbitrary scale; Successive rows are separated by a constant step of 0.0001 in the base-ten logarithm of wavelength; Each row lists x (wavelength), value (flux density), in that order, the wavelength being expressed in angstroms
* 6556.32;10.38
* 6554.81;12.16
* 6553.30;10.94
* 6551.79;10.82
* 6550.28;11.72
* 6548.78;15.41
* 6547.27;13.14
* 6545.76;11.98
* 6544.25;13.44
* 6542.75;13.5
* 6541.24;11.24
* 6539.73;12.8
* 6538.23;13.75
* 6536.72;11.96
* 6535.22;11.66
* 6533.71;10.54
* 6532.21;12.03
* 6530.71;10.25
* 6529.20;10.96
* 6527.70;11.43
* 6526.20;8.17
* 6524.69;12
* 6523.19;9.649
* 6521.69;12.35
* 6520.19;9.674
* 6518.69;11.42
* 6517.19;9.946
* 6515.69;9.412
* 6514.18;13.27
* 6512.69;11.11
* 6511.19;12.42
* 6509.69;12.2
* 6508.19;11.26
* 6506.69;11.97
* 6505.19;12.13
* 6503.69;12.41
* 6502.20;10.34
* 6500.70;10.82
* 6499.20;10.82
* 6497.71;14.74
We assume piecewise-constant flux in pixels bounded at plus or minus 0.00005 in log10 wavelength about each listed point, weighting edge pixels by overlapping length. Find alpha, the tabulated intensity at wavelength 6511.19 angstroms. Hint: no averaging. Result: 12.42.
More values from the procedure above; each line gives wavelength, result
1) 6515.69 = 9.412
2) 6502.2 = 10.34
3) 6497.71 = 14.74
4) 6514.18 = 13.27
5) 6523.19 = 9.649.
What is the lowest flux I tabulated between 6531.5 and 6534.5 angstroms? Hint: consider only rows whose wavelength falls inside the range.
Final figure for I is 10.54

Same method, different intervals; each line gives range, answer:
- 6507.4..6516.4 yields 9.412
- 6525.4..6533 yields 8.17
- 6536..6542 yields 11.24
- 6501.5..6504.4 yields 10.34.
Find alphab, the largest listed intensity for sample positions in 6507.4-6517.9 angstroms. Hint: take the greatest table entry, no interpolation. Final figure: 13.27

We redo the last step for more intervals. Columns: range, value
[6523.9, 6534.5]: 12.03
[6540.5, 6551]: 15.41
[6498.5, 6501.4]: 10.82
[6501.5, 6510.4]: 12.41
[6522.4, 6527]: 12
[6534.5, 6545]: 13.75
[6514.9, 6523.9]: 12.35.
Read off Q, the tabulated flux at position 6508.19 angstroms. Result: 11.26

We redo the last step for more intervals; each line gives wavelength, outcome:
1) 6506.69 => 11.97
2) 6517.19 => 9.946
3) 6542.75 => 13.5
